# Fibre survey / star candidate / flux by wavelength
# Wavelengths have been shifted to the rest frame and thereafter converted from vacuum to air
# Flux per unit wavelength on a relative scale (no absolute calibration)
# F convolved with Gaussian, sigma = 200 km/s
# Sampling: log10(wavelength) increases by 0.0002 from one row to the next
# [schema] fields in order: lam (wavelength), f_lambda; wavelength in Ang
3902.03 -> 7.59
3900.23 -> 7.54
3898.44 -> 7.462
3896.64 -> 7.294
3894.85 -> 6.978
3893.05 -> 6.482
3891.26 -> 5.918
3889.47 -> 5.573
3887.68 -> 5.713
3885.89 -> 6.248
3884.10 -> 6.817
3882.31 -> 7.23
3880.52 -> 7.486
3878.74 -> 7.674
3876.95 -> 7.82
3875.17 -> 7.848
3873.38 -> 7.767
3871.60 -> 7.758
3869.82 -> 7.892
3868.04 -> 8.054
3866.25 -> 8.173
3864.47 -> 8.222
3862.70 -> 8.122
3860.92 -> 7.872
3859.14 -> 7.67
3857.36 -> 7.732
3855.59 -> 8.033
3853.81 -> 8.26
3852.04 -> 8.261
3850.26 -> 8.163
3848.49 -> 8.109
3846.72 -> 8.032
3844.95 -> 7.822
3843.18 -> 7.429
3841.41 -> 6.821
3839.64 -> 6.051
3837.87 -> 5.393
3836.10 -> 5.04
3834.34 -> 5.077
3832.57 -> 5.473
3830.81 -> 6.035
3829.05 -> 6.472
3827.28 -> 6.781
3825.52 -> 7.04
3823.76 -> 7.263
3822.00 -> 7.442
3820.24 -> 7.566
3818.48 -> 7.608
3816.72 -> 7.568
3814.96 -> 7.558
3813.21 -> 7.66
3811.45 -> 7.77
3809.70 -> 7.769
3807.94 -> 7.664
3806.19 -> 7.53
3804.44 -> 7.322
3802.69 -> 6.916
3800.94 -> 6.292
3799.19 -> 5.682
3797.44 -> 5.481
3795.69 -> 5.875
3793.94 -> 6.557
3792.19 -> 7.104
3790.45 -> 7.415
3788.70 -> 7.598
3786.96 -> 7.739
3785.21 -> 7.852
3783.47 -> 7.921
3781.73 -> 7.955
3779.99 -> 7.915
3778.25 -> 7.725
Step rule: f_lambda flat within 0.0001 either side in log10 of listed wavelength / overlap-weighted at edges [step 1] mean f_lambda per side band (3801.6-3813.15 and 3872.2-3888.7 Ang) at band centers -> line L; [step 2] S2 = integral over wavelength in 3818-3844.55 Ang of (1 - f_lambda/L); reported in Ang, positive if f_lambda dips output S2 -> 3.16 Ang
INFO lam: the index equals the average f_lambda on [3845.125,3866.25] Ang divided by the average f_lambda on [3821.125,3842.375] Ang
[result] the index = 1.29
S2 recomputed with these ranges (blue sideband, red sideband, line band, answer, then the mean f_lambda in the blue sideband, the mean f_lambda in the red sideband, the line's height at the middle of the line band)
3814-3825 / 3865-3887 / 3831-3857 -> 1.8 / 7.49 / 7.55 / 7.52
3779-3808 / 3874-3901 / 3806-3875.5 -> -3.5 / 7.09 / 6.94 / 7.02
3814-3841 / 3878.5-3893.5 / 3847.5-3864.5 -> -3.9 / 6.56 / 6.53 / 6.55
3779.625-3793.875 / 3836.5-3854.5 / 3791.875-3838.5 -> 4.7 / 7.62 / 7.36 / 7.49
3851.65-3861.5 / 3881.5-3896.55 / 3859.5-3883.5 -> -1.9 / 7.96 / 6.41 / 7.25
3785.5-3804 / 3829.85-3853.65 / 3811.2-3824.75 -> -1.6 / 6.72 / 6.8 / 6.76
